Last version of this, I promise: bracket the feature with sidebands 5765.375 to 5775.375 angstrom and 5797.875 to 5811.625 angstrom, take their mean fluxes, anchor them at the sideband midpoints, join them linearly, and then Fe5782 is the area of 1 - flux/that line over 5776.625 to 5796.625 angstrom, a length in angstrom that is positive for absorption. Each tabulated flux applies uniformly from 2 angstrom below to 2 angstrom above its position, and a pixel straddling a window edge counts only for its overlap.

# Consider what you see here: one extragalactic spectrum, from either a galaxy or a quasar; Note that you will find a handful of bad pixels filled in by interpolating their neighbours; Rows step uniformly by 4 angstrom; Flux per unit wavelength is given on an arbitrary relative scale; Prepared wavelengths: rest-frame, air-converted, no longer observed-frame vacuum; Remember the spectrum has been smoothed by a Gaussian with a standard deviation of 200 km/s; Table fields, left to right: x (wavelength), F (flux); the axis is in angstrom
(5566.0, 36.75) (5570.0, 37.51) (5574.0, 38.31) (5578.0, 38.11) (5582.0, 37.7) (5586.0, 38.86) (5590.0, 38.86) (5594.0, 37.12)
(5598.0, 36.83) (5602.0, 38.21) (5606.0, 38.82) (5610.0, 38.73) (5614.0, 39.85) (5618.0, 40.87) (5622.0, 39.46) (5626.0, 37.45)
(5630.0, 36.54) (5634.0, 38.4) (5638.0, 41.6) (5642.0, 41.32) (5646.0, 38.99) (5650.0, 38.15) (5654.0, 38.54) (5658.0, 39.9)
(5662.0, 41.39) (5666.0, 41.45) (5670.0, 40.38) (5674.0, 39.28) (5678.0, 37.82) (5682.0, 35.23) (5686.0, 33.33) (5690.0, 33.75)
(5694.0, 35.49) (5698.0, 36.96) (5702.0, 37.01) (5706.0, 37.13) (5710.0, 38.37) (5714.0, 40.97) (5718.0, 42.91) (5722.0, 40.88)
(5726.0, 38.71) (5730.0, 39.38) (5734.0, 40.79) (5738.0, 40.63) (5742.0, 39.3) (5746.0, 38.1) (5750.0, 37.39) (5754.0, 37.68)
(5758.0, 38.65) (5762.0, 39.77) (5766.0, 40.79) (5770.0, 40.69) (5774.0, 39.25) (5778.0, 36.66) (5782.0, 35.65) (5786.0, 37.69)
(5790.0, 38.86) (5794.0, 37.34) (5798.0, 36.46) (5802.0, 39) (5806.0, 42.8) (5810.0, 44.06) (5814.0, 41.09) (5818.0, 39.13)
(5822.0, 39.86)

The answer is 1.7 angstrom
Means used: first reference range 40.2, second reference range 41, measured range 37.2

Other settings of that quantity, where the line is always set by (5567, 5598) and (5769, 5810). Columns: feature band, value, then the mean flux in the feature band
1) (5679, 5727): 1.0 angstrom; 37.5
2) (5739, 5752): 0.0 angstrom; 38.4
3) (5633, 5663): -1.3 angstrom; 39.8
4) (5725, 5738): -0.5 angstrom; 39.9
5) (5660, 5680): -1.0 angstrom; 40.1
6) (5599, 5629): -0.7 angstrom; 38.9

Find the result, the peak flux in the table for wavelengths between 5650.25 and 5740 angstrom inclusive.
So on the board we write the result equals 42.91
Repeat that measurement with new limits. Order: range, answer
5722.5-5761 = 40.79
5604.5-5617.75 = 39.85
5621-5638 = 41.6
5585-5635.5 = 40.87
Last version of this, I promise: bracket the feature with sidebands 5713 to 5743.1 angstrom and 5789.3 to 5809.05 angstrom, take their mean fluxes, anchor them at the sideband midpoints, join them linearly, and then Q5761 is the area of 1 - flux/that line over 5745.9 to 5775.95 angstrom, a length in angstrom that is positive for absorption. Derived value 0.6 angstrom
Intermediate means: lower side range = 40.5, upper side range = 39.2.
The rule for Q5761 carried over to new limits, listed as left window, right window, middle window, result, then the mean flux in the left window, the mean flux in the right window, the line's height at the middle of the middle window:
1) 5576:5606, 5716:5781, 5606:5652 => -1.0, 38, 39.4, 38.4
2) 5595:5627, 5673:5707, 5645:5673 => -2.0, 38.8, 36.1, 37.2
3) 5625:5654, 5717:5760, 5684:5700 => 1.8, 38.9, 39.4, 39.2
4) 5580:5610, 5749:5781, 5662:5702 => 1.2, 38.1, 38.8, 38.5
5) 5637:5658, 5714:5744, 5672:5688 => 1.4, 39.6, 40.4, 40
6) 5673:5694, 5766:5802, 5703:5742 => -3.5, 35.7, 38.1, 36.6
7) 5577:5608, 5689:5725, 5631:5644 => -0.7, 38.1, 38.3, 38.2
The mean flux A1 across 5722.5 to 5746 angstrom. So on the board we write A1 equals 39.7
